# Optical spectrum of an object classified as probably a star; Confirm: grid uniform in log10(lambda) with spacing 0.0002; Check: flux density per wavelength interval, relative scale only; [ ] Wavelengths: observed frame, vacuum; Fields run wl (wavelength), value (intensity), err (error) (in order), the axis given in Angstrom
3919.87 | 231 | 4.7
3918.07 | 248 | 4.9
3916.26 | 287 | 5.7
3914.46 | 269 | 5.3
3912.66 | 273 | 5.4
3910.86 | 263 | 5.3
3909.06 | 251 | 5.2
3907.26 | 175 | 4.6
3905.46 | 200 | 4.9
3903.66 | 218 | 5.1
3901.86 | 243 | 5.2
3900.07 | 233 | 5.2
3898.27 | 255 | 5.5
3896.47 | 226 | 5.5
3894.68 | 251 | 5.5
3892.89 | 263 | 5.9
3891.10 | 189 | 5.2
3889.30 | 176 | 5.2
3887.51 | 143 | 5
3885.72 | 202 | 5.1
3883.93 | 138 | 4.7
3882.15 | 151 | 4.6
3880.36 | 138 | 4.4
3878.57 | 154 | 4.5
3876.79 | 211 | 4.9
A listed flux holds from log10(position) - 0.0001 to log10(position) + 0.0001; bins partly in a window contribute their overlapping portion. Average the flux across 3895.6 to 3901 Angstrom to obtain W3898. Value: 238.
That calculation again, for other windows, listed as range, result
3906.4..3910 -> 214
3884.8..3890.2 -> 173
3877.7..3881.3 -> 146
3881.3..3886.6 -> 164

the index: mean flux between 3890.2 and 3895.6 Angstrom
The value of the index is 235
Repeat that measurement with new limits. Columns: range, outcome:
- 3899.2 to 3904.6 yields 231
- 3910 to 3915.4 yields 269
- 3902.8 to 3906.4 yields 208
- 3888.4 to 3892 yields 182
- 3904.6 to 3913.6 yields 233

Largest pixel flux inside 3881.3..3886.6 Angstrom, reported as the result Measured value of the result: 202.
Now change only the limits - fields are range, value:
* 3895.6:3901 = 255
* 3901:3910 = 251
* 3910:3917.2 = 287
